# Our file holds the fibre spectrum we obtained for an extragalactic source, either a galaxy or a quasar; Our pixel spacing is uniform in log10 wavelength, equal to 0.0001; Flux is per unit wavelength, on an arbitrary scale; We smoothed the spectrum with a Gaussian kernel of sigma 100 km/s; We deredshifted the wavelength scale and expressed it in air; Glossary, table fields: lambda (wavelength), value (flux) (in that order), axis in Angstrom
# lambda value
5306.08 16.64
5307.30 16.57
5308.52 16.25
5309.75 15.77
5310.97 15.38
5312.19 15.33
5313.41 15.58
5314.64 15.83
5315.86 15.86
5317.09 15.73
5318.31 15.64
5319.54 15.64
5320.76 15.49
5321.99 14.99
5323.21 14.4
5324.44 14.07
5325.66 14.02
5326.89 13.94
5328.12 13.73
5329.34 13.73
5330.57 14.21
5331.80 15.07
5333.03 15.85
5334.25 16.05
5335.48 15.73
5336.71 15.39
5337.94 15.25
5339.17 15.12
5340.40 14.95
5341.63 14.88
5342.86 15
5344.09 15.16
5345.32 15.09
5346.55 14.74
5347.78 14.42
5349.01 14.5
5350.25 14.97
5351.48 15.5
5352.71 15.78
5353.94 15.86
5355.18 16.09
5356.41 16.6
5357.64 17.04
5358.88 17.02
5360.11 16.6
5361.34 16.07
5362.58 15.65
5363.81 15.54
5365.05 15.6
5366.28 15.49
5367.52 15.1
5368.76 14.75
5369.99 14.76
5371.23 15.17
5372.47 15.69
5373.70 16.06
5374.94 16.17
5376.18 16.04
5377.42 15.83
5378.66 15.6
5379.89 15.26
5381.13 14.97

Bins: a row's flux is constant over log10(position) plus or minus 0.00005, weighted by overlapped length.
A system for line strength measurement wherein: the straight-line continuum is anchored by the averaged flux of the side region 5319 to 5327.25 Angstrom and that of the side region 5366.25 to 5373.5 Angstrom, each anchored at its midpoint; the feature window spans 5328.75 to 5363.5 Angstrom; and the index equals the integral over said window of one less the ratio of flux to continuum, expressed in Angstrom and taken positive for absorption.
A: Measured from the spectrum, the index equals -1.2 Angstrom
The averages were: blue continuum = 14.7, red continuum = 15.2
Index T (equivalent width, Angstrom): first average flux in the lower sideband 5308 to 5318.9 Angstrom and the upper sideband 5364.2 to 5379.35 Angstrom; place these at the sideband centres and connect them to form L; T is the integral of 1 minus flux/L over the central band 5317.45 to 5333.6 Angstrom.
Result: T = 1.00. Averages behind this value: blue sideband 15.7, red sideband 15.5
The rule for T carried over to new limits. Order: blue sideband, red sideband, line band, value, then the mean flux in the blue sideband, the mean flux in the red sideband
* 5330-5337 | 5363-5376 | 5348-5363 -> -0.5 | 15.4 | 15.5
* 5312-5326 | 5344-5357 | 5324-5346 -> 0.6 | 15.2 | 15.3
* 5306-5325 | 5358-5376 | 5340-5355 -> 0.5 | 15.5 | 15.7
